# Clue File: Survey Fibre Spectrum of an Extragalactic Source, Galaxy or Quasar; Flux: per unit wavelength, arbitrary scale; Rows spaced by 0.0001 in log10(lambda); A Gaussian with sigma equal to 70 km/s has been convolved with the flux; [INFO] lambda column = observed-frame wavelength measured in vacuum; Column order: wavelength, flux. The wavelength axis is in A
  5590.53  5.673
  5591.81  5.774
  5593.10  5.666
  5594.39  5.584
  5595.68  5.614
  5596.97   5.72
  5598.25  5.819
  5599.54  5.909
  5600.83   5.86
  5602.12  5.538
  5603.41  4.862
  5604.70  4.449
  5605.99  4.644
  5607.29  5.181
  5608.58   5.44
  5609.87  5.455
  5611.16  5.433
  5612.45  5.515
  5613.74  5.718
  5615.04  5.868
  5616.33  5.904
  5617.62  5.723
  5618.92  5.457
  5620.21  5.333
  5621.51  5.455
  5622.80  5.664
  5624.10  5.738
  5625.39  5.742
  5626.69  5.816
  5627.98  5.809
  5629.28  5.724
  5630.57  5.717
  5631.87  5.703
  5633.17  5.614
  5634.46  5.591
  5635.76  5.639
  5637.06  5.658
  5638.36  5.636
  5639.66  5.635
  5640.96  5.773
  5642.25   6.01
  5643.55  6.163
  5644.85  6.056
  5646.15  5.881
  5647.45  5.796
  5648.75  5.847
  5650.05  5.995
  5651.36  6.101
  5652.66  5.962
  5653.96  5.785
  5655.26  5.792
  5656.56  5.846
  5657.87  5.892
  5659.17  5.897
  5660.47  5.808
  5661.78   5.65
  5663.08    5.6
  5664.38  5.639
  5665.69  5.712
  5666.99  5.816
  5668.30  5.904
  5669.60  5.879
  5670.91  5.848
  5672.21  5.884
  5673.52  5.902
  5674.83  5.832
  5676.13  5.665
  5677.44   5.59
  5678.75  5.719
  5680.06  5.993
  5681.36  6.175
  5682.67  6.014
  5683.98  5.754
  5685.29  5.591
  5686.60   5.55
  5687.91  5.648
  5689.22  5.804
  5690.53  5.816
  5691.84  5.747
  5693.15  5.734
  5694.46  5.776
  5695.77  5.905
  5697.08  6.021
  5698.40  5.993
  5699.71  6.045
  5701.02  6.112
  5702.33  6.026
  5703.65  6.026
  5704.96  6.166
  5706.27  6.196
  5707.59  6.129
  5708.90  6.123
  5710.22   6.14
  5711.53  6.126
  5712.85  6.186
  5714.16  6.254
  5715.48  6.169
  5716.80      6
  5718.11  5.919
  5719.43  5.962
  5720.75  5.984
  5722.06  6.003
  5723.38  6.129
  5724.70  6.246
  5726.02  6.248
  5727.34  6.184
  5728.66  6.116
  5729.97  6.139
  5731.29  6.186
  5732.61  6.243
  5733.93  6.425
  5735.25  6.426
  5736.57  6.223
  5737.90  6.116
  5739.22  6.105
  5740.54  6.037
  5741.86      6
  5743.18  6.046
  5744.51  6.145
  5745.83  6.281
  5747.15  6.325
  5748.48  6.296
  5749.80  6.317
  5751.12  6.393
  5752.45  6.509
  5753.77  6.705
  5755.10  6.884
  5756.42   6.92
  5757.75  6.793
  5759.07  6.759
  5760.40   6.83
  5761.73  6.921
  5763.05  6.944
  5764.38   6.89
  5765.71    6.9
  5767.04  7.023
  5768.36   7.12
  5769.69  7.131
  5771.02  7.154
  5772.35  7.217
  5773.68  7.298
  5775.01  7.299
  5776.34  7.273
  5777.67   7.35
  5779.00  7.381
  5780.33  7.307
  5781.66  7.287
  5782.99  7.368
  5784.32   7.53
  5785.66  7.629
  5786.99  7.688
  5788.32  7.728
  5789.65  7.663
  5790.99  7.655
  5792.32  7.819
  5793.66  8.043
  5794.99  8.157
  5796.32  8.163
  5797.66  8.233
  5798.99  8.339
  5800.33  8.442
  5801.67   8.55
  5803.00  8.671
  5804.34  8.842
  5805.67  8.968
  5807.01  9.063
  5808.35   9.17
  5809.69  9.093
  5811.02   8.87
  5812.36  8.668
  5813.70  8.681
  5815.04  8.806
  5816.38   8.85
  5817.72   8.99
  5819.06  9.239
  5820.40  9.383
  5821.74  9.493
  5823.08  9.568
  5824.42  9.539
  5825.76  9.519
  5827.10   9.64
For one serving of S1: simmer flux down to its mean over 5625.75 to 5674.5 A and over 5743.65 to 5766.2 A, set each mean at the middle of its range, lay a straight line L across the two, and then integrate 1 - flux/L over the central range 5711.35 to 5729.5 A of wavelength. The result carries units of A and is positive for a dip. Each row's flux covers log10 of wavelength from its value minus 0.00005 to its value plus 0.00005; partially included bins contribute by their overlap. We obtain 0.7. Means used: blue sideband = 5.81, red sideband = 6.63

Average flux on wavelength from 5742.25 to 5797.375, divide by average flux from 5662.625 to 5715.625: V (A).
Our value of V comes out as 1.20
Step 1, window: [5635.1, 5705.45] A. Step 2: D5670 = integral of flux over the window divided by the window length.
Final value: 5.85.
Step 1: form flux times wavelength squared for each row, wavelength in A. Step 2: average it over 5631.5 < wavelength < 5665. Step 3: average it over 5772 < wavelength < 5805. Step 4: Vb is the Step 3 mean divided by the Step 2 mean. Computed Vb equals 1.4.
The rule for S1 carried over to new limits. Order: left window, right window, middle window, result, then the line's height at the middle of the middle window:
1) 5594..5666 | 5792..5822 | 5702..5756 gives 8.5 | 7.37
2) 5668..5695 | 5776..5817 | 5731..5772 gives 3.9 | 7.25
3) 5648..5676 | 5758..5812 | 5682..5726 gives 3.4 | 6.49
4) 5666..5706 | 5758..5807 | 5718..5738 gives 1.4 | 6.63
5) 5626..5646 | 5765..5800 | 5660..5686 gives 1.8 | 6.22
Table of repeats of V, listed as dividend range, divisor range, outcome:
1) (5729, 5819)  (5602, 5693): 1.29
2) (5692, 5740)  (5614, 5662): 1.06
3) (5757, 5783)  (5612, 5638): 1.25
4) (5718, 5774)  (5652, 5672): 1.12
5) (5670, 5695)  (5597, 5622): 1.06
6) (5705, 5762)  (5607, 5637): 1.12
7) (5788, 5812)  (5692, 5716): 1.39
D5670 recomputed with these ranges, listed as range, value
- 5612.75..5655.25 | 5.76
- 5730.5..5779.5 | 6.67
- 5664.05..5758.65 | 6.07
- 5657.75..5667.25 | 5.75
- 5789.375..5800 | 8.03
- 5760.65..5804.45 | 7.58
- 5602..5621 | 5.36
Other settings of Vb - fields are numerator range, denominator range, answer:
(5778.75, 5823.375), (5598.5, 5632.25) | 1.62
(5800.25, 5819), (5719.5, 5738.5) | 1.47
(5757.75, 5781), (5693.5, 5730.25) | 1.19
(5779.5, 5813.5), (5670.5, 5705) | 1.45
